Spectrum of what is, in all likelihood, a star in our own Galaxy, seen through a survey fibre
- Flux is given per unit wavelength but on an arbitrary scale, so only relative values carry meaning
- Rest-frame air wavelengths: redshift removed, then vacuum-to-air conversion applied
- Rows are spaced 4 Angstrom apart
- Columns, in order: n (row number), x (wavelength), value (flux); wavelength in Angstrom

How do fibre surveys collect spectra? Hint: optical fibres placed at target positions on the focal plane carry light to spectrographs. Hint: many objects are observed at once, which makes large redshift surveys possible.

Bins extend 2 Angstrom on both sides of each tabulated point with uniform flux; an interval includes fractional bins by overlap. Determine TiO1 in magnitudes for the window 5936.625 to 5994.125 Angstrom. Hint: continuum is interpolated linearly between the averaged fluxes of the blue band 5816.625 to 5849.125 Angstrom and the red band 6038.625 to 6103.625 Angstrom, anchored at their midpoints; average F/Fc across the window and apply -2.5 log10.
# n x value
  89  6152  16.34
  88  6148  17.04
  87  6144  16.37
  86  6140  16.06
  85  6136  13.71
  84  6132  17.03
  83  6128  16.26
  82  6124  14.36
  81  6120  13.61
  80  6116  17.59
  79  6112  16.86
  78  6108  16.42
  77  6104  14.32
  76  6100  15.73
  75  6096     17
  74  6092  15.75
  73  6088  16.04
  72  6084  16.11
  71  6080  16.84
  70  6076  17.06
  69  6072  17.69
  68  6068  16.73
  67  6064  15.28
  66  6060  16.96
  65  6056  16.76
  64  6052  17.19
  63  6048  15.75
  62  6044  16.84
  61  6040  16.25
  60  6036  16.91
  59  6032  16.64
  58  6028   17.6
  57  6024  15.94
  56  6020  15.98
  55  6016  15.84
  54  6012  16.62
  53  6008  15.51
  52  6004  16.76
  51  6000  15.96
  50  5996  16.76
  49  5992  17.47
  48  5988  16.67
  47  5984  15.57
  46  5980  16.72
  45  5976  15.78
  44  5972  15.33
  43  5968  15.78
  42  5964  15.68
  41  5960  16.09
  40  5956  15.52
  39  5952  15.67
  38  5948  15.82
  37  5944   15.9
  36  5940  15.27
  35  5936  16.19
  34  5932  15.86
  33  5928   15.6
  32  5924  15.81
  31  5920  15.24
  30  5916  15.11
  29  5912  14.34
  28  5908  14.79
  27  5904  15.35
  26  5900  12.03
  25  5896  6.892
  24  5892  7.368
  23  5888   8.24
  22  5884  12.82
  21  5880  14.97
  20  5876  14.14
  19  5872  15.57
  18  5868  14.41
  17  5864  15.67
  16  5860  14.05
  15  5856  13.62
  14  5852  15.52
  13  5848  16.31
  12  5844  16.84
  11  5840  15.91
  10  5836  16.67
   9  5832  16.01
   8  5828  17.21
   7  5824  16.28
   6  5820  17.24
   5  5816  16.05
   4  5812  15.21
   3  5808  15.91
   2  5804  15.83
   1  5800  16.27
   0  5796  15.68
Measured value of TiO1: 0.04 mag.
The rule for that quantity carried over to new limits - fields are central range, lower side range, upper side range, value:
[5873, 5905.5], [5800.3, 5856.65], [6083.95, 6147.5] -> 0.36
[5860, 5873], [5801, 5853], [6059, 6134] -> 0.09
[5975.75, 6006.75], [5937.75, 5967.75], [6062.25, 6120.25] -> -0.04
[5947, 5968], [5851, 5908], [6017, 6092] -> -0.09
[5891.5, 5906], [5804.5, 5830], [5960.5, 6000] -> 0.45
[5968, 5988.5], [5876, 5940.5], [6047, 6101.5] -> -0.08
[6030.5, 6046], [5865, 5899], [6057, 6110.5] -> -0.09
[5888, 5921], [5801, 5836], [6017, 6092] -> 0.31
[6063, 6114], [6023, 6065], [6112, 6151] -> -0.01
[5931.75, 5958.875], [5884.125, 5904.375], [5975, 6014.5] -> -0.20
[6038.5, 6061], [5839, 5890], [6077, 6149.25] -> -0.07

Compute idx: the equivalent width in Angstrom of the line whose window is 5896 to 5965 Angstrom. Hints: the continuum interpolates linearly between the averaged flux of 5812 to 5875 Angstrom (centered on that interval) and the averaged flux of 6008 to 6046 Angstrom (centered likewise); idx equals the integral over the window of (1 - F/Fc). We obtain 4.5 Angstrom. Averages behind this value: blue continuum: 15.8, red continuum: 16.5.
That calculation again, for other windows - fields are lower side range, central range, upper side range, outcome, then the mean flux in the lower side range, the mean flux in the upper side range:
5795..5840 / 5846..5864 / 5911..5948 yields 1.1 Angstrom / 16.2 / 15.5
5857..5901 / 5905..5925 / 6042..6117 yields -2.9 Angstrom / 12.4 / 16.5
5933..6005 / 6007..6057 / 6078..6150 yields -1.4 Angstrom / 16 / 16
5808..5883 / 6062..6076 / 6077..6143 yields -0.7 Angstrom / 15.6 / 15.9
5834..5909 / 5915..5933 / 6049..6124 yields -1.5 Angstrom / 13.7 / 16.3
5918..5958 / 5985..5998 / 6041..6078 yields -0.6 Angstrom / 15.7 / 16.7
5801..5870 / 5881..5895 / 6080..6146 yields 5.4 Angstrom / 15.8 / 15.9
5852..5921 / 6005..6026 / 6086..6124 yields -1.8 Angstrom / 13.2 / 15.8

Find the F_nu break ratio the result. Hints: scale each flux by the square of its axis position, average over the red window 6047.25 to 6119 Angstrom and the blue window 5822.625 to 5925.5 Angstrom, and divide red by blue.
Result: 1.2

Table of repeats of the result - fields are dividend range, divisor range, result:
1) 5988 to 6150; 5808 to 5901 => 1.22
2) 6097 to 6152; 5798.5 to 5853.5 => 1.08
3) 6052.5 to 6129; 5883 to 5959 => 1.23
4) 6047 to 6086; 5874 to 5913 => 1.47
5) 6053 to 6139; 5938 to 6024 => 1.04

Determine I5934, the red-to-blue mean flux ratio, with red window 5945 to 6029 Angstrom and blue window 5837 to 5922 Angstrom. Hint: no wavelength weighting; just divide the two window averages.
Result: 1.17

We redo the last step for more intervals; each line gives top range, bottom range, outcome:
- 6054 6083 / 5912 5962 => 1.07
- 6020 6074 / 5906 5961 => 1.07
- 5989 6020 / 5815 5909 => 1.15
